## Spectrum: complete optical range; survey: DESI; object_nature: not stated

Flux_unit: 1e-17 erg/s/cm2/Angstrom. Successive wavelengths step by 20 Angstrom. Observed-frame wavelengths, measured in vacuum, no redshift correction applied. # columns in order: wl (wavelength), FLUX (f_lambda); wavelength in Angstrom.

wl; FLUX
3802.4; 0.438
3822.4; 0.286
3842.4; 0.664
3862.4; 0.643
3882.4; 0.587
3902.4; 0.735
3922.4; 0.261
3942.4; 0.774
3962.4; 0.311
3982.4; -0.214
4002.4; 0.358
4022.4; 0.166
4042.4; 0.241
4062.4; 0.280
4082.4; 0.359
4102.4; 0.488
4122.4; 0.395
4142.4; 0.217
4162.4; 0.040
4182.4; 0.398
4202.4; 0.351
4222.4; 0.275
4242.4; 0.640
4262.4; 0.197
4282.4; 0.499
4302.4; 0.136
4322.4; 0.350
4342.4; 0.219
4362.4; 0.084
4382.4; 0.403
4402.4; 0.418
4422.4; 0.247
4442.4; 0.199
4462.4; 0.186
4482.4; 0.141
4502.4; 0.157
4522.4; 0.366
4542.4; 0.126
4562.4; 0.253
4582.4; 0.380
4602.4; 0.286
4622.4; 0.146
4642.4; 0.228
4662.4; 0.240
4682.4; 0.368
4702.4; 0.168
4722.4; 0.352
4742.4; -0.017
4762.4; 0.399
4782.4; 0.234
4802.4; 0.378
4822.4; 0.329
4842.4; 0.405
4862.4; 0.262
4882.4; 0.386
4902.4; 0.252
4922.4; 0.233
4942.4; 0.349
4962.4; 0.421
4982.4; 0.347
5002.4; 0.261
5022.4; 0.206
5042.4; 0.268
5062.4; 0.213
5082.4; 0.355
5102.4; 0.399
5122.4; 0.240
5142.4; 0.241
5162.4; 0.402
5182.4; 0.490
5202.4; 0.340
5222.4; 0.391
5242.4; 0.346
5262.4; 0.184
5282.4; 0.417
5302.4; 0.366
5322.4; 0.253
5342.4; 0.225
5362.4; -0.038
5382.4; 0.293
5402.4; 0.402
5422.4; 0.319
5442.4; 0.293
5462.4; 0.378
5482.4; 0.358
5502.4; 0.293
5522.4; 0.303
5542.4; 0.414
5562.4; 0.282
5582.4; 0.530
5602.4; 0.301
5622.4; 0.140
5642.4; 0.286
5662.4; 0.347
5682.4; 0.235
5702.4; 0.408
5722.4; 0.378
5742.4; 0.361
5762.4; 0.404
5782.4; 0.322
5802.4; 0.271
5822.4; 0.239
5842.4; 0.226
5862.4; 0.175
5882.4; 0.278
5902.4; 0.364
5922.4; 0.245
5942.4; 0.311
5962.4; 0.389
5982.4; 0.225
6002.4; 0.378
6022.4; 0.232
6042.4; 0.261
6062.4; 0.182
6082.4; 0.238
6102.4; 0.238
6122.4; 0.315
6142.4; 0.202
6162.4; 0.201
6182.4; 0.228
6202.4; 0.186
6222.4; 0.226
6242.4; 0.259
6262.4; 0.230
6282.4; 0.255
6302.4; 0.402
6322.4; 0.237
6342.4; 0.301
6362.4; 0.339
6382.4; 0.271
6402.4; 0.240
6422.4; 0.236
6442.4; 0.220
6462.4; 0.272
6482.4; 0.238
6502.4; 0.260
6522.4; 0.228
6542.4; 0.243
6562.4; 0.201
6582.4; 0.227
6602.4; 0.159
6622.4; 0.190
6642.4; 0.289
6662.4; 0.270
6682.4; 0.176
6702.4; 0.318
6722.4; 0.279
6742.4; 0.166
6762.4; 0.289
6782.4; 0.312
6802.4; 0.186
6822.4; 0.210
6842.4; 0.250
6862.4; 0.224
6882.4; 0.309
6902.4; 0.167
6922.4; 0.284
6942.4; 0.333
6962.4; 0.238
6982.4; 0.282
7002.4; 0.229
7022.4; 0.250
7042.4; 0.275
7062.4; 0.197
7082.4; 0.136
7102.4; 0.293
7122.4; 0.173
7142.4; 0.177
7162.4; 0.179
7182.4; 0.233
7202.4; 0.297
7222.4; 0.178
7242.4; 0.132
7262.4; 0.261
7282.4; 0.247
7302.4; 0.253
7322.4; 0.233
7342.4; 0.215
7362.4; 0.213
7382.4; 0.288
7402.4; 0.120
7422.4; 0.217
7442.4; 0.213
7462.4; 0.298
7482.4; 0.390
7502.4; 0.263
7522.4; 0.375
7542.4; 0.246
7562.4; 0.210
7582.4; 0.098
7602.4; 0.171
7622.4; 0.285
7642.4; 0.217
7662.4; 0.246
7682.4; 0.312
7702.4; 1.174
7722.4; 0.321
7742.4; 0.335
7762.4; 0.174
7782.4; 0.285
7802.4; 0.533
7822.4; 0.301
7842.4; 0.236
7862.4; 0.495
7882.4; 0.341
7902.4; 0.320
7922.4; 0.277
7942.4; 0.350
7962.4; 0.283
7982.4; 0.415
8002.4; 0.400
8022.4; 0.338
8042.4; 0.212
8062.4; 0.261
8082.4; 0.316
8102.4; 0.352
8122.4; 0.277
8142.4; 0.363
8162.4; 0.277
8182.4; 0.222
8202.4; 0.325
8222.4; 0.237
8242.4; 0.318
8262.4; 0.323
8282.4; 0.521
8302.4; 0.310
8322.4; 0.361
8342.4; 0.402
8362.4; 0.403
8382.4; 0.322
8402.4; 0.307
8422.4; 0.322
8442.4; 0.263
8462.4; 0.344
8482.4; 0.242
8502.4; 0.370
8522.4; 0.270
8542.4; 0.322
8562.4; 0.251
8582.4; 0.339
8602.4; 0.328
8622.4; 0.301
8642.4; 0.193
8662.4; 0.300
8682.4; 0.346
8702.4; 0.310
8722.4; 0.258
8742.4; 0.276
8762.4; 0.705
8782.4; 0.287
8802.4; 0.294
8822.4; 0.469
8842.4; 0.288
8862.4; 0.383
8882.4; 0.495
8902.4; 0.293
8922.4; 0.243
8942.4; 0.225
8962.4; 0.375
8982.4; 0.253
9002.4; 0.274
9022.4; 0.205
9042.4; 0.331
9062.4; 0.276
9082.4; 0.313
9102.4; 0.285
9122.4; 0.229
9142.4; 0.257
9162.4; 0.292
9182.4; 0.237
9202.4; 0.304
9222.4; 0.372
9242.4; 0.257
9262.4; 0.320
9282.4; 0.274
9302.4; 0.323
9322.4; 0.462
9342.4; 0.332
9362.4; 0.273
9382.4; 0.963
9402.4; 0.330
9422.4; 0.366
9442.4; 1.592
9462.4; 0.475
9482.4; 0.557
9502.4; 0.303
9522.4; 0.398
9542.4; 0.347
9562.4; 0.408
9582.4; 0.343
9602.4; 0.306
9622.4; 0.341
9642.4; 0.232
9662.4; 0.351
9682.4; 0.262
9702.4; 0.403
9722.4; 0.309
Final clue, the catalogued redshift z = 1.06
